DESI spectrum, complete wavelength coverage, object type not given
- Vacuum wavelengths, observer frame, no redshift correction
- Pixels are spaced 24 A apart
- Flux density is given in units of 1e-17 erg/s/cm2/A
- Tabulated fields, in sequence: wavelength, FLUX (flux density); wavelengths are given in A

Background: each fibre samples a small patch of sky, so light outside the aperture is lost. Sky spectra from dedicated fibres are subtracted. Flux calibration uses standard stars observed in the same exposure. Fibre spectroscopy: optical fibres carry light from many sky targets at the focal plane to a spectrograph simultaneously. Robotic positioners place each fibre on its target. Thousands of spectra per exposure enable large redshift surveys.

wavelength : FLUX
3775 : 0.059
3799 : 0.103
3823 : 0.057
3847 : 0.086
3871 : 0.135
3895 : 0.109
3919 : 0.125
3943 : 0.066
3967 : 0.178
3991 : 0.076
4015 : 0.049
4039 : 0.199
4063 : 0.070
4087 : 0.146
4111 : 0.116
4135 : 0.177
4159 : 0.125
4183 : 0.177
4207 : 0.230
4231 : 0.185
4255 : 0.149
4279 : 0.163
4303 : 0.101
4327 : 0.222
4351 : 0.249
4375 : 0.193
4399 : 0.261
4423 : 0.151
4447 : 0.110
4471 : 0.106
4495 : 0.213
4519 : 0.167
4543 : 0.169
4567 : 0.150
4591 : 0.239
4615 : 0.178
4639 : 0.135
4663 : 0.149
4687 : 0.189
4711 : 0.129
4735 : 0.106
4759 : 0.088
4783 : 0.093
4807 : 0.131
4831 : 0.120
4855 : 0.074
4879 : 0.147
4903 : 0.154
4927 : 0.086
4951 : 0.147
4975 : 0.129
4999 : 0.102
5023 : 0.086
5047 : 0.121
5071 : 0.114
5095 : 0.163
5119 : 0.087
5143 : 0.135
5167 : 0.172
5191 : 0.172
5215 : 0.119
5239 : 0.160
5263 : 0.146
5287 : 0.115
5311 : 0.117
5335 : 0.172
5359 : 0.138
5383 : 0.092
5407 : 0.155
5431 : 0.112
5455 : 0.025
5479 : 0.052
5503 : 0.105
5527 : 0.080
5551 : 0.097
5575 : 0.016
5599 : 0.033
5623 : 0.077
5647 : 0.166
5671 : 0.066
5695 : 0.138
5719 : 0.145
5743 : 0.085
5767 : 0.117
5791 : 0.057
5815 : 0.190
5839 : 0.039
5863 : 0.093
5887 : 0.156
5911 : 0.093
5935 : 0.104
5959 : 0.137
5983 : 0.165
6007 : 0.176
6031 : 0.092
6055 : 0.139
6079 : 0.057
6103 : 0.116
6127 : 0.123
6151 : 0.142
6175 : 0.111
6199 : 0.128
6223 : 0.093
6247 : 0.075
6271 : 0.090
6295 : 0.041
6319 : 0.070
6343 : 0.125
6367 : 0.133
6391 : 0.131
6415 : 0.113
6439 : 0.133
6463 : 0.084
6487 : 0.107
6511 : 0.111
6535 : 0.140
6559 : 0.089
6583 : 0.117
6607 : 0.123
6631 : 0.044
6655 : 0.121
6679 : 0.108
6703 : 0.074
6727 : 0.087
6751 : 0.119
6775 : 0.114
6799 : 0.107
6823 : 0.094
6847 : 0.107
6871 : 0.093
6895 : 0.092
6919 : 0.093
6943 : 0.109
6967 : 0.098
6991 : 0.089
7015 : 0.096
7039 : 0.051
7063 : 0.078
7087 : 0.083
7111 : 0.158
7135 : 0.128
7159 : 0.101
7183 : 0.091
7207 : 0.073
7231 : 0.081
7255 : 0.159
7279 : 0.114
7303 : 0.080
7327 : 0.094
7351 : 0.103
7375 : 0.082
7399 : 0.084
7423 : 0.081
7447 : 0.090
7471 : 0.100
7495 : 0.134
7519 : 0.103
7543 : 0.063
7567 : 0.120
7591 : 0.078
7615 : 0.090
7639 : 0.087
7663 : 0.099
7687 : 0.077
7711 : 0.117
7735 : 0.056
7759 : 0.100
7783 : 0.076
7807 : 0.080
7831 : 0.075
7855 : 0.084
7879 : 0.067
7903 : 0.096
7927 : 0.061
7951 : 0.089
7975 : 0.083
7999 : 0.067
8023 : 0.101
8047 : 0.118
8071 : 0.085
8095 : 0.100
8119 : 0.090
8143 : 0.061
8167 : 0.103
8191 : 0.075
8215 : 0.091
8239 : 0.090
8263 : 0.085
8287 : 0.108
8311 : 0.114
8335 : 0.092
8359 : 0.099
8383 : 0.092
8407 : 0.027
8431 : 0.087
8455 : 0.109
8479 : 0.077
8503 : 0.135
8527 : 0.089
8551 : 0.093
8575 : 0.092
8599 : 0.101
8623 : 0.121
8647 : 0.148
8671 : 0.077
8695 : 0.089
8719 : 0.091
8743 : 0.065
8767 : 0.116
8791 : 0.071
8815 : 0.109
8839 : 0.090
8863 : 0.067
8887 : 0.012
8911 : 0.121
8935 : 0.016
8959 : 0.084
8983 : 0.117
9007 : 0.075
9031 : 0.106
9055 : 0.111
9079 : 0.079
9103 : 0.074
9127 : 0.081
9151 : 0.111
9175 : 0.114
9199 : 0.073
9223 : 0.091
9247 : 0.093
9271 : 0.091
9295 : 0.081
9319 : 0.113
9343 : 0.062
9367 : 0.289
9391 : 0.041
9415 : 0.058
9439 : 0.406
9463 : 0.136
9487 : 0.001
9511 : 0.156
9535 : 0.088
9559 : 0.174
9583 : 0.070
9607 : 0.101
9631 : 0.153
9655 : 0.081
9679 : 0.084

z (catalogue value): 0.08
